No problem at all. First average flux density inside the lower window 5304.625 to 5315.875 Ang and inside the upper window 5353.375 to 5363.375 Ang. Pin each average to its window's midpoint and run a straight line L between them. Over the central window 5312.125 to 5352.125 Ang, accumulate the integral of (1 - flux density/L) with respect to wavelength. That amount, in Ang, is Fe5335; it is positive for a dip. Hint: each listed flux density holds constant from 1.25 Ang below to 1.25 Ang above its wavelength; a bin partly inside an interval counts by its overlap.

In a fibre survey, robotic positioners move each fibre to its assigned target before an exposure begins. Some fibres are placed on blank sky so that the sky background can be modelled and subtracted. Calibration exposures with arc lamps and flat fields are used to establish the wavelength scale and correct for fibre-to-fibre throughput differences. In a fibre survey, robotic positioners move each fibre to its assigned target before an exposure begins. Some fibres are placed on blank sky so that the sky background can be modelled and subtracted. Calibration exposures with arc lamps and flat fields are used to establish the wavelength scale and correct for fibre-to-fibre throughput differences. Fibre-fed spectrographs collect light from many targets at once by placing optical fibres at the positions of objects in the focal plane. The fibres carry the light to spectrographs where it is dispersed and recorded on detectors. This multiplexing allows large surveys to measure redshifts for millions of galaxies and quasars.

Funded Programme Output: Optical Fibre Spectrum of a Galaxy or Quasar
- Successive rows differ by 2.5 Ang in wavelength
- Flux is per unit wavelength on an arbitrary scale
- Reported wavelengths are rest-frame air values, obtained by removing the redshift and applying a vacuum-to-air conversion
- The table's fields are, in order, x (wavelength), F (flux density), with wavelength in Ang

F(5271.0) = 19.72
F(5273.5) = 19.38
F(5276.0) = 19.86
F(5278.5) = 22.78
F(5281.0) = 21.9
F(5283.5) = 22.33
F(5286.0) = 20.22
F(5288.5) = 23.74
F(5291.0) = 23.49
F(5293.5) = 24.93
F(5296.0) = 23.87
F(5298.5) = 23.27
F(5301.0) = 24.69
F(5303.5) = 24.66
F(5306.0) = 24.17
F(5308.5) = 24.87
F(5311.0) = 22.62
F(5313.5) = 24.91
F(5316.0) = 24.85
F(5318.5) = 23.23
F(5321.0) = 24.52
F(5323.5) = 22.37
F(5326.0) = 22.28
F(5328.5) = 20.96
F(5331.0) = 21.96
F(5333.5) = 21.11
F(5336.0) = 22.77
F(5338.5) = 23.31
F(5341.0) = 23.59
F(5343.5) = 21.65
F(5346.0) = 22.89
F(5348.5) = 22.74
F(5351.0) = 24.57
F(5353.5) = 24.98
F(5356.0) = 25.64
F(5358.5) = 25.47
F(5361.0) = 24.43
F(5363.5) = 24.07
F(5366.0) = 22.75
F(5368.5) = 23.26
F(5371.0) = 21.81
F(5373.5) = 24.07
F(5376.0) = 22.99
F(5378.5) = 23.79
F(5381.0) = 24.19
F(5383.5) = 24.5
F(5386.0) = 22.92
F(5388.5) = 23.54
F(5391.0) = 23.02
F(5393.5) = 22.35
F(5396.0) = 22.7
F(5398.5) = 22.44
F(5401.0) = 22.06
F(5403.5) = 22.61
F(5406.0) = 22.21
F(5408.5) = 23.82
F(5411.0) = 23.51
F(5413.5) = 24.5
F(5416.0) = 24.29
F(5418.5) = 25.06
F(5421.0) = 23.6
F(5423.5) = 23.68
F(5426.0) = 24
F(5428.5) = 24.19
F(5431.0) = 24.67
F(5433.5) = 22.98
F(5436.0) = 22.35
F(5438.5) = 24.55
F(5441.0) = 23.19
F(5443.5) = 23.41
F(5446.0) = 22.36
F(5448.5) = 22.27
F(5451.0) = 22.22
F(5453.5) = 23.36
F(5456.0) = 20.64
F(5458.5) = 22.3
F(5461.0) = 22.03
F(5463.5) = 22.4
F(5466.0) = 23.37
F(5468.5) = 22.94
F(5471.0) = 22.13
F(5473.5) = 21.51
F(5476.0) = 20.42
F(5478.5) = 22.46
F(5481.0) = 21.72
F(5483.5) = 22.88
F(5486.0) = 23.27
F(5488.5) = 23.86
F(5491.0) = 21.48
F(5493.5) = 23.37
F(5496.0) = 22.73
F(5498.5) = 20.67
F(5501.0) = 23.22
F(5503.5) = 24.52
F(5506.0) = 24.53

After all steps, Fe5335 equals 2.6 Ang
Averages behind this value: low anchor 24.2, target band 23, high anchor 25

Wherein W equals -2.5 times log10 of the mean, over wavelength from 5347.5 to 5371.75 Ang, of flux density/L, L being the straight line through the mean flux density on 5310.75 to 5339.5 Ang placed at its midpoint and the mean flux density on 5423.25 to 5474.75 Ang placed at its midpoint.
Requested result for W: -0.05 mag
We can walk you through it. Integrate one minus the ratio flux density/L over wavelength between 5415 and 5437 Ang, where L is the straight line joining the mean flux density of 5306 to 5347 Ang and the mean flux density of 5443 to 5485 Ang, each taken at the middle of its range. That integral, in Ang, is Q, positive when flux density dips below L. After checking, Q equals -1.4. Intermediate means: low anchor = 23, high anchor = 22.2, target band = 23.9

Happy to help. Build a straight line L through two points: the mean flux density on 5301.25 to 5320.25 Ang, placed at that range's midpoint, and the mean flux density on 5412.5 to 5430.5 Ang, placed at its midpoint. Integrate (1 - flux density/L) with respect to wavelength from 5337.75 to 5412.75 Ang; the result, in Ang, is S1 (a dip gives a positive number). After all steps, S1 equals 2.50 Ang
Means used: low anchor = 24.2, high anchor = 24.2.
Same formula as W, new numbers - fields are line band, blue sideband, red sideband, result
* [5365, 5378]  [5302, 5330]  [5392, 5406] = -0.01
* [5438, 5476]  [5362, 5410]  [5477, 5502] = 0.01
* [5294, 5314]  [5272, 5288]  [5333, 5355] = -0.10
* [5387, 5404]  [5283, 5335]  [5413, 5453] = 0.04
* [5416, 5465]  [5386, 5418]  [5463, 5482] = -0.03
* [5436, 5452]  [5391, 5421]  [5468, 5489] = -0.01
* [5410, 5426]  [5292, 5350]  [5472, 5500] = -0.07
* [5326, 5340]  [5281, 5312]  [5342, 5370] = 0.08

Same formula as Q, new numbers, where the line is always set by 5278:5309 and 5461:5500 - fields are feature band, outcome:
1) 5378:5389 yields -0.43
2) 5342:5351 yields 0.14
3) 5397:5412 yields 0.02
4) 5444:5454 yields -0.01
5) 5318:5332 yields 0.44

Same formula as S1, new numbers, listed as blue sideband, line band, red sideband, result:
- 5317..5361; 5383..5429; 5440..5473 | -1.2 Ang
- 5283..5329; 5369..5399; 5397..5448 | 0.3 Ang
